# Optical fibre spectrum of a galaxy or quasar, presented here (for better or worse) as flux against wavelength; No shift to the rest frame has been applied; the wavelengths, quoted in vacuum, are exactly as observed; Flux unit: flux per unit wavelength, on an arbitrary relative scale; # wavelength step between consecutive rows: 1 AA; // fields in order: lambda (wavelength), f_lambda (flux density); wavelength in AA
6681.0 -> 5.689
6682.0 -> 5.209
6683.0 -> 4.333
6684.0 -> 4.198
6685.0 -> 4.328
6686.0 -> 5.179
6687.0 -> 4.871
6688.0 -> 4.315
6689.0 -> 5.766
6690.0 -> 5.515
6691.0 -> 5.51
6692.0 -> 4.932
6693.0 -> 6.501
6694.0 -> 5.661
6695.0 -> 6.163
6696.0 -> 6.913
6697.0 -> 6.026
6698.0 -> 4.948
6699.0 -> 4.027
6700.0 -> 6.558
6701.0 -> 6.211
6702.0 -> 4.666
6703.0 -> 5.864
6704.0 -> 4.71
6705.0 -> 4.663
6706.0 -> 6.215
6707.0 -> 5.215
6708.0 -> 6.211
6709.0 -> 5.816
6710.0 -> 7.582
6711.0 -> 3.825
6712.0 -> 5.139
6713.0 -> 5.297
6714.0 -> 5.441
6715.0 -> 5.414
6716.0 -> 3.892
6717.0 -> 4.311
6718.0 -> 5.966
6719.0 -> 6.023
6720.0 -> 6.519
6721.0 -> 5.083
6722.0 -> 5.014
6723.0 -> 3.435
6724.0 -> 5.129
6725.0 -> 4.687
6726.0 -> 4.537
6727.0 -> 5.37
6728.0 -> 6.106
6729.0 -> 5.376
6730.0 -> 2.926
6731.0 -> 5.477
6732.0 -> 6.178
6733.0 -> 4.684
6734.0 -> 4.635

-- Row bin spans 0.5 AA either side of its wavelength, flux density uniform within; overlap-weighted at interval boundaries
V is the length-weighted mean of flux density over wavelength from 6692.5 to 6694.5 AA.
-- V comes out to 6.08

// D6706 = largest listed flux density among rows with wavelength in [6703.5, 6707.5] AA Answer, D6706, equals 6.215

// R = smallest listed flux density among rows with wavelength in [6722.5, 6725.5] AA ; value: 3.435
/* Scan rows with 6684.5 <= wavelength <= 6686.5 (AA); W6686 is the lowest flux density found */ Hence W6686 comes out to 4.328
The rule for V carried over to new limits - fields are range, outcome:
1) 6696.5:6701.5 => 5.55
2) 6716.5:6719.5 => 5.43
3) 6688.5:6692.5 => 5.43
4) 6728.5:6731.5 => 4.59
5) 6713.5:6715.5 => 5.43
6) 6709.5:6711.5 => 5.7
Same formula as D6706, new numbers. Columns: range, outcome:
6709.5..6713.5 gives 7.582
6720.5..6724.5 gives 5.129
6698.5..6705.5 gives 6.558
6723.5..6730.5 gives 6.106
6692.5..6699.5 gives 6.913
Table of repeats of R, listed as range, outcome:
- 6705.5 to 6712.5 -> 3.825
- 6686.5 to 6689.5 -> 4.315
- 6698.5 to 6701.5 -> 4.027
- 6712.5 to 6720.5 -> 3.892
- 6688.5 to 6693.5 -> 4.932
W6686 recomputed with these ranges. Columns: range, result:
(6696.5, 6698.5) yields 4.948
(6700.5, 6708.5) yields 4.663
